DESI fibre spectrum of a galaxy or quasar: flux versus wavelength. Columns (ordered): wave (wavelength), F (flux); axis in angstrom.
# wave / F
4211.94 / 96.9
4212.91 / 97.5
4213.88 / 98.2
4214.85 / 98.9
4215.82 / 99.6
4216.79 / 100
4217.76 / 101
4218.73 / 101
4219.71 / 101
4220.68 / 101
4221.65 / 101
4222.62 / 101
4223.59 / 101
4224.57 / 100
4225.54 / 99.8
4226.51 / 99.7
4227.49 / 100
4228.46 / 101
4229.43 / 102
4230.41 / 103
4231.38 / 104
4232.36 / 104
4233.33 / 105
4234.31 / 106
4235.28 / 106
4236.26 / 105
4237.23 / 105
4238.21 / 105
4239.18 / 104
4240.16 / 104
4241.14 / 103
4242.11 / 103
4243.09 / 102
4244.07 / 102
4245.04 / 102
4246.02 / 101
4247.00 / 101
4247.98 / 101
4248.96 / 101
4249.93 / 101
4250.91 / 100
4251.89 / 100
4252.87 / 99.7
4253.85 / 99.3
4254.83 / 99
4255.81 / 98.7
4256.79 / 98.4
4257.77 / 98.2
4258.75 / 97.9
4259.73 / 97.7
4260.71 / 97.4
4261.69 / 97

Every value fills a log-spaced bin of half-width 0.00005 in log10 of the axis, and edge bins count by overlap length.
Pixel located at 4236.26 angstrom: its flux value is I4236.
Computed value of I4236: 105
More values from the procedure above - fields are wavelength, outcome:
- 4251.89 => 100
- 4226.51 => 99.7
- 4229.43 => 102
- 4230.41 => 103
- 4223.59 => 101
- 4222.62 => 101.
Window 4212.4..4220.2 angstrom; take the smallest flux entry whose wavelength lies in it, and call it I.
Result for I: 97.5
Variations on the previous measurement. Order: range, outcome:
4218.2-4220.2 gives 101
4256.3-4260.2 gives 97.7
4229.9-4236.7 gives 103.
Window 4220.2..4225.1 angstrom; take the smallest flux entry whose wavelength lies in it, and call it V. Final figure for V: 100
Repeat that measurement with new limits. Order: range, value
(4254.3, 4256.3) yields 98.7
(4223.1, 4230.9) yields 99.7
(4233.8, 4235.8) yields 106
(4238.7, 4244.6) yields 102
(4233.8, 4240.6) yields 104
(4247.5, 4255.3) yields 99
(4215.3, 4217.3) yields 99.6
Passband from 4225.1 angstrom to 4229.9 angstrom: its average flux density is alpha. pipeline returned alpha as 101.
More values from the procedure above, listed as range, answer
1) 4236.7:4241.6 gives 104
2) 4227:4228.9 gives 100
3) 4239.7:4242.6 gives 103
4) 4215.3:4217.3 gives 99.9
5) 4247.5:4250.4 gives 101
